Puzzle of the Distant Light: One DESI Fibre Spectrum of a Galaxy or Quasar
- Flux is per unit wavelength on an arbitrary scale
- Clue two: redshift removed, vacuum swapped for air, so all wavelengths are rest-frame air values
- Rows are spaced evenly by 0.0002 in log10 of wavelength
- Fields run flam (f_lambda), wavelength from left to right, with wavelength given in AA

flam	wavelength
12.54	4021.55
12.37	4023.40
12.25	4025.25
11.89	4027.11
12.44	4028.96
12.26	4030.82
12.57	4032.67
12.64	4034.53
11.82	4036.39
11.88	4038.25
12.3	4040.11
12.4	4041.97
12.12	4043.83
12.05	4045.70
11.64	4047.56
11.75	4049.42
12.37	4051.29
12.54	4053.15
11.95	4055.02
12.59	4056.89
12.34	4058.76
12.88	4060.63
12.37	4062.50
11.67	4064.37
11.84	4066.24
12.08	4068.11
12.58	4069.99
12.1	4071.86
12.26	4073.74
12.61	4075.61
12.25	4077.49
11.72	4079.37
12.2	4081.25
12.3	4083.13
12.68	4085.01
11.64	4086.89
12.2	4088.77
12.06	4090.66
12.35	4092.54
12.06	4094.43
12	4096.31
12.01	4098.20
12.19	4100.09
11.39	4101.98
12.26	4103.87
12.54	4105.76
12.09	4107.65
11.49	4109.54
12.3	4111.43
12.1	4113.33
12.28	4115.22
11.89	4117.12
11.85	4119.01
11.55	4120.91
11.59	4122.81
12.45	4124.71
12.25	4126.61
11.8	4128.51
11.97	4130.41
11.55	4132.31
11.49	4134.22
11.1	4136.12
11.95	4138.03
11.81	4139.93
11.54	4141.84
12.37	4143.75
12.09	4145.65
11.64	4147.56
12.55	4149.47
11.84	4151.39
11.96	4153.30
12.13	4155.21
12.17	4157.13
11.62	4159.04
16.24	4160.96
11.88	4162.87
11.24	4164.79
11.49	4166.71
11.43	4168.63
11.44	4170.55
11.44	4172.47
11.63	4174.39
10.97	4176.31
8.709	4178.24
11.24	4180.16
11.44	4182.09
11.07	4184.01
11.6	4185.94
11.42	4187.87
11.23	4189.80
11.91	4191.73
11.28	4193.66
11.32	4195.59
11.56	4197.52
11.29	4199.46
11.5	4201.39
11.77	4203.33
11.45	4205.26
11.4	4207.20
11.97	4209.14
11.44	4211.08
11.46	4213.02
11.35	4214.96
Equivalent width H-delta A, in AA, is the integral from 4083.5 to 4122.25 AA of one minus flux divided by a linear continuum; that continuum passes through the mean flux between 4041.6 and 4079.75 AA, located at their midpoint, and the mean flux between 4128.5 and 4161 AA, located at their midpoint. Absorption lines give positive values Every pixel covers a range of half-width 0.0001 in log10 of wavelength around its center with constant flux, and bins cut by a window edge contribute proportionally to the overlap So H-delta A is 0.2 AA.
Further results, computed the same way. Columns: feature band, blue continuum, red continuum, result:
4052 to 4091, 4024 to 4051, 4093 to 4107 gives -0.4 AA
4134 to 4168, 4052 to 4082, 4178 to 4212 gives -1.2 AA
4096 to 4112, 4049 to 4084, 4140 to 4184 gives 0.0 AA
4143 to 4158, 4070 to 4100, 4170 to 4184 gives -1.0 AA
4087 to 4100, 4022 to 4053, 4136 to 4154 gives 0.0 AA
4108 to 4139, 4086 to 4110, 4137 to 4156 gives 0.4 AA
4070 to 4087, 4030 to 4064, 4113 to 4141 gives -0.2 AA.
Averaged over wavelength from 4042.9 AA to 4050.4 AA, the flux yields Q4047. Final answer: 11.9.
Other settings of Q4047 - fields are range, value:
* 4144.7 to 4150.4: 12.1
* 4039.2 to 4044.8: 12.3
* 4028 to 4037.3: 12.3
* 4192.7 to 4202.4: 11.4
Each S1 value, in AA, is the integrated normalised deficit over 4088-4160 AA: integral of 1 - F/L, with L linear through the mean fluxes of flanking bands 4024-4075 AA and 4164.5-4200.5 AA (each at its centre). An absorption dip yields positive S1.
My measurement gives -1.8 AA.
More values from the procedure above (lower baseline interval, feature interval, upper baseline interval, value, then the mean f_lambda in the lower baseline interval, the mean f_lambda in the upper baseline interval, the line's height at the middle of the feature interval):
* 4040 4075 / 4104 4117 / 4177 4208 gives -0.3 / 12.2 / 11.3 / 11.8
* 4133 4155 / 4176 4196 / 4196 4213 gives 0.9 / 11.9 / 11.5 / 11.6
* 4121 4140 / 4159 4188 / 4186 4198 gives 0.0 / 11.8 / 11.5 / 11.6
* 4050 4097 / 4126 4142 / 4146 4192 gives 0.2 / 12.2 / 11.7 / 11.9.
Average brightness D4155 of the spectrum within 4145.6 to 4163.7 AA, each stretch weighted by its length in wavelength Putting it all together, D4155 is 12.4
